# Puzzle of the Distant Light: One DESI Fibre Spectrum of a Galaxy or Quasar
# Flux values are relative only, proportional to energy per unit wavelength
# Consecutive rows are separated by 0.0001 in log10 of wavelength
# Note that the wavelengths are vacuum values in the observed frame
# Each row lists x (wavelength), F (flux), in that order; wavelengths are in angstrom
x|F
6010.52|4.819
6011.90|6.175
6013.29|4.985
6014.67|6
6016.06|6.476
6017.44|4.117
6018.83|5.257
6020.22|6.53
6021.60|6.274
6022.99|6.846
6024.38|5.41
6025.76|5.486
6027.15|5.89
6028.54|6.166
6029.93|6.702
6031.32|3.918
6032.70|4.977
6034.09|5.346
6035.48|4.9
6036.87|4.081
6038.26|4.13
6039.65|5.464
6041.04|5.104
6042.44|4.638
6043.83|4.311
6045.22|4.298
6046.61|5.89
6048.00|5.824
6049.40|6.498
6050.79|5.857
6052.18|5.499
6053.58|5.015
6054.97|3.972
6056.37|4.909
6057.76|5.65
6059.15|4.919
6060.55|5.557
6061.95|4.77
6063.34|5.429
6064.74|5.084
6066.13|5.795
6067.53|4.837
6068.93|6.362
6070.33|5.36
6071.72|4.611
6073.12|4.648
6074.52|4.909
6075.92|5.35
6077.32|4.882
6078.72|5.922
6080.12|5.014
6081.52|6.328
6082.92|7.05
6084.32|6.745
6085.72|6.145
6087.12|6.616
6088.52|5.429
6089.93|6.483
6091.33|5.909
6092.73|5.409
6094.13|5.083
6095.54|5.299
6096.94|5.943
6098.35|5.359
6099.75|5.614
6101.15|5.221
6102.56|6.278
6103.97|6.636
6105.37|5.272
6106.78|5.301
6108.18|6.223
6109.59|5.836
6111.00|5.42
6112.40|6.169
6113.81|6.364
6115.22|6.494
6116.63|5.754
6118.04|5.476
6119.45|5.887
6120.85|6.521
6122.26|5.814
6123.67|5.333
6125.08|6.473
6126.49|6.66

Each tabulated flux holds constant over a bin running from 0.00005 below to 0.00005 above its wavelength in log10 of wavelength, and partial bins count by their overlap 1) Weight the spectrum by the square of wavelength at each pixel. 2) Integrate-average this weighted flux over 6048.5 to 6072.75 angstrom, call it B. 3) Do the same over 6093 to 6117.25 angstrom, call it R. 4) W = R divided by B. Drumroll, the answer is 1.1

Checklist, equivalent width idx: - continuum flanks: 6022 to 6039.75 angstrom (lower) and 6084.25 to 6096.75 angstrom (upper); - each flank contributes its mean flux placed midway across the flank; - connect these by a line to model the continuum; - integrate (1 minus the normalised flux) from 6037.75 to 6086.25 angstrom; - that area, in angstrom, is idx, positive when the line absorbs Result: 2.4 angstrom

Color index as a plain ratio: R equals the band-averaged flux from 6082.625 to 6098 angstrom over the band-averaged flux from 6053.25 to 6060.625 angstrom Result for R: 1.2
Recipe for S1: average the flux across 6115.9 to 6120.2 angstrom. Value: 5.73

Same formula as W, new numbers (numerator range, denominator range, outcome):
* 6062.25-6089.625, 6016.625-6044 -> 1.07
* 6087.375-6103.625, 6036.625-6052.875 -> 1.12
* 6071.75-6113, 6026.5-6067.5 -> 1.12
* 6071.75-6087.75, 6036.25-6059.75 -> 1.14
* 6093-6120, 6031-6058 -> 1.17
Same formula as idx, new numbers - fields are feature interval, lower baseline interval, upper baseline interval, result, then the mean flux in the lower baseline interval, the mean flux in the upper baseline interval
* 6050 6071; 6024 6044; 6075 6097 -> 0.8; 5.12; 5.84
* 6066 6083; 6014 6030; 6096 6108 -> 1.1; 5.9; 5.72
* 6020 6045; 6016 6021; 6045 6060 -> 0.6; 5.5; 5.34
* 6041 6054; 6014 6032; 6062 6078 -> 0.4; 5.77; 5.19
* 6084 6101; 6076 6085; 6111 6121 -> 0.5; 5.94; 6.03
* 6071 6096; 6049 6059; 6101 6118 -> -0.2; 5.29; 5.92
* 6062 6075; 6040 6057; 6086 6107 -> 0.5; 5.16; 5.74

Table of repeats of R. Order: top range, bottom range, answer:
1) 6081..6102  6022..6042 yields 1.11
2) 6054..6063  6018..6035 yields 0.87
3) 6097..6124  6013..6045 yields 1.10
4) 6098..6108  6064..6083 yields 1.06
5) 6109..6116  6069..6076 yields 1.19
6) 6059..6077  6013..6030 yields 0.89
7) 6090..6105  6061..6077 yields 1.10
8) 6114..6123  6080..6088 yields 0.94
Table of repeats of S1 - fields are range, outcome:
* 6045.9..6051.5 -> 6.01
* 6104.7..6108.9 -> 5.6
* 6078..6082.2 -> 5.75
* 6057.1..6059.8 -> 5.3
